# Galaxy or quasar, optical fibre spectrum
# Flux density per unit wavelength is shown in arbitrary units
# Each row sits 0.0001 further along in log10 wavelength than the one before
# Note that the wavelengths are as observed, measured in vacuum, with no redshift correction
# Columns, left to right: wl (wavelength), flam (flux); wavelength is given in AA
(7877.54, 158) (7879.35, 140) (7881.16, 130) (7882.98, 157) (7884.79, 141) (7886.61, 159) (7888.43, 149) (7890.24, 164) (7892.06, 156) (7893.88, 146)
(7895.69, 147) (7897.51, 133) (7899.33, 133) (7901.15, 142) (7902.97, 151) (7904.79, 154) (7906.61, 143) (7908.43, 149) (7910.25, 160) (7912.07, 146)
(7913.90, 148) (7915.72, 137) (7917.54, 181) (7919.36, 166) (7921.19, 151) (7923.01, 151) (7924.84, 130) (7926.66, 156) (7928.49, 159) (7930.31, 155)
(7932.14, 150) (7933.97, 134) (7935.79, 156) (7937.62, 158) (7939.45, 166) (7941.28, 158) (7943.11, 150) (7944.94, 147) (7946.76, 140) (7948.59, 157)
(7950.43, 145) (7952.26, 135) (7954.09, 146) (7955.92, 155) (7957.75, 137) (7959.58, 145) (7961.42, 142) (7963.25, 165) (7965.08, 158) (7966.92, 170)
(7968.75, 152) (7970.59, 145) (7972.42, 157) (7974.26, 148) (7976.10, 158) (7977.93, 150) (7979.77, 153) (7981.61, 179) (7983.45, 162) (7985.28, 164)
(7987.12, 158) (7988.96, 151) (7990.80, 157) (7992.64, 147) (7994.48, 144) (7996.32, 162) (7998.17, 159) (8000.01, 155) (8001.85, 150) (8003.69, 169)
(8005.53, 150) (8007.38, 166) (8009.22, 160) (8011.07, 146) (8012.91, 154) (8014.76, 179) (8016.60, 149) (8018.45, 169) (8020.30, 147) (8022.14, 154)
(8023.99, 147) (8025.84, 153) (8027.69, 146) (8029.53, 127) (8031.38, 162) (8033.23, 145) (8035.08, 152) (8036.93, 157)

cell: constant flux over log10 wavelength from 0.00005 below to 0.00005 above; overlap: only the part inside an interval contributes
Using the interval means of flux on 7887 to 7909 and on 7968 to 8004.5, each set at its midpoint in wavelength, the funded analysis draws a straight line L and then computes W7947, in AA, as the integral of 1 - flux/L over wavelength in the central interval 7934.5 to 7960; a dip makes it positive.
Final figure 0.5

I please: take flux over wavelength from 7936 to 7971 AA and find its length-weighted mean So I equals 151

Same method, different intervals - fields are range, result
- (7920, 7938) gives 150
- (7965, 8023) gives 157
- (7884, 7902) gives 147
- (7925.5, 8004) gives 153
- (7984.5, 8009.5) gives 156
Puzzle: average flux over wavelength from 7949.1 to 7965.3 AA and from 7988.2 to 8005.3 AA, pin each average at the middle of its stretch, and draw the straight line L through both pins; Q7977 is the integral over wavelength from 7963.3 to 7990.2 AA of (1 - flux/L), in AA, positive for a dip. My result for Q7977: -1.2 AA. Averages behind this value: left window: 147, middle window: 158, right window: 155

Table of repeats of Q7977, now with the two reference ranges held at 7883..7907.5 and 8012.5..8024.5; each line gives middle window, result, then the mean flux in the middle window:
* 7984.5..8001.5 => 0.1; 155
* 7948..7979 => 0.5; 151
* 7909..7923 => -0.5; 155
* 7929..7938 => 0.0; 151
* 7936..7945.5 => -0.3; 156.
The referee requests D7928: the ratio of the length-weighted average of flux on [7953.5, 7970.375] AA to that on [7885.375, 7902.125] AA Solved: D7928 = 1.03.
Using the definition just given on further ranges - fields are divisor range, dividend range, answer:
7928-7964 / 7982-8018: 1.05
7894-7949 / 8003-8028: 1.04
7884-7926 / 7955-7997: 1.03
